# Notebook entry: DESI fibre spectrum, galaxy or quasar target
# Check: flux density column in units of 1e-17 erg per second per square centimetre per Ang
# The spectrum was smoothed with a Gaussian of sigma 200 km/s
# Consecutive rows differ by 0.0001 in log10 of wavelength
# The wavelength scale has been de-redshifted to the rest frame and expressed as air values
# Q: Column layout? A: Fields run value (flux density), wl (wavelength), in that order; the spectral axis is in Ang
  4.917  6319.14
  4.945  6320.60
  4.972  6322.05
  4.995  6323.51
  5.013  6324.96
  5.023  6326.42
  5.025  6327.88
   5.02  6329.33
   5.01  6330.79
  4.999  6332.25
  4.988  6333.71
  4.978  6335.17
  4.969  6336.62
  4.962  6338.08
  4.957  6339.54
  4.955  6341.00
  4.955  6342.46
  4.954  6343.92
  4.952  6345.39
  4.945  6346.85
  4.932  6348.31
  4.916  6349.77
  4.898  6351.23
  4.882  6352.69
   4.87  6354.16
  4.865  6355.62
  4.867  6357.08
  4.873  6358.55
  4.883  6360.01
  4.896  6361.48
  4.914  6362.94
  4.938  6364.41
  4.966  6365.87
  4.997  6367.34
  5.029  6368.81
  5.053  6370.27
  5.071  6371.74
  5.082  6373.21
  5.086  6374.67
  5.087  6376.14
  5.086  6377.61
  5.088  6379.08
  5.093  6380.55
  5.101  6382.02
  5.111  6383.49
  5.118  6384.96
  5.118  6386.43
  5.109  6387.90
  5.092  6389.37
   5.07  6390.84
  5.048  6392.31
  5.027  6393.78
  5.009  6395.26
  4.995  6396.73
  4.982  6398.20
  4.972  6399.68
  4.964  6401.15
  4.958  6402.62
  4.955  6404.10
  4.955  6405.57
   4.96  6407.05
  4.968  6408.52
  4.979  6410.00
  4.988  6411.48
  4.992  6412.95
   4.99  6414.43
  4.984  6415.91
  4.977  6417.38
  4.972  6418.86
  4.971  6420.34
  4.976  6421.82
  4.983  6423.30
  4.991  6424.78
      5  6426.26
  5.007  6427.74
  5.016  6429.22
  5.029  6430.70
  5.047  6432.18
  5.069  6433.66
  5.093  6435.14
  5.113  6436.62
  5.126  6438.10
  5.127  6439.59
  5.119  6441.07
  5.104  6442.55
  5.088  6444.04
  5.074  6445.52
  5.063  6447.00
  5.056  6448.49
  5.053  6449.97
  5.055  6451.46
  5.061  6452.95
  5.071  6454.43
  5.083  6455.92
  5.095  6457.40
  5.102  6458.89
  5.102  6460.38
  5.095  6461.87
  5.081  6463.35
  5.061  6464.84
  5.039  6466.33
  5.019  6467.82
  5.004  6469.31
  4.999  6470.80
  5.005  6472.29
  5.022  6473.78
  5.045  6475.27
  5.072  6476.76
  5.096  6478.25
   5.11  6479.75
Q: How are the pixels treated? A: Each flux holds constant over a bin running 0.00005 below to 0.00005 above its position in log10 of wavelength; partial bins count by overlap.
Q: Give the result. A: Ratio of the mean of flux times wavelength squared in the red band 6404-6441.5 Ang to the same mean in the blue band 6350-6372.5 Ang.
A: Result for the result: 1.04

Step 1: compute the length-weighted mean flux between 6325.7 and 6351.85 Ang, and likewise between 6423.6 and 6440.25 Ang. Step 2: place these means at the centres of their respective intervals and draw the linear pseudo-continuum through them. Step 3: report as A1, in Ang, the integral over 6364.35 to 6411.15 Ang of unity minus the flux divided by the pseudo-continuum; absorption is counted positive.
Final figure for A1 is -0.2 Ang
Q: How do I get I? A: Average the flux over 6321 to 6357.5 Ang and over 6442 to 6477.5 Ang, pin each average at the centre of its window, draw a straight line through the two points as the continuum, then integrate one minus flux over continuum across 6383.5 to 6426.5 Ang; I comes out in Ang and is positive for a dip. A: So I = 0.1 Ang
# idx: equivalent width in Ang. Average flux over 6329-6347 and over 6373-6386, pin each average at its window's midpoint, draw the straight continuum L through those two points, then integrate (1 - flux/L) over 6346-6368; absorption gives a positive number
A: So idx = 0.5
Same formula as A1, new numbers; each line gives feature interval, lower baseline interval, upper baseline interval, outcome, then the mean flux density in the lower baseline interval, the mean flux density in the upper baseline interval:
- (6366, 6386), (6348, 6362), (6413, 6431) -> -0.6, 4.89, 4.99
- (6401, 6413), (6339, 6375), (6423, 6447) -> 0.1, 4.95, 5.06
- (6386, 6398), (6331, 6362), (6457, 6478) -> -0.2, 4.93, 5.05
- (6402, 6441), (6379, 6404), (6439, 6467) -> 0.4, 5.05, 5.08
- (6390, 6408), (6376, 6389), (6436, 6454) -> 0.4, 5.1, 5.09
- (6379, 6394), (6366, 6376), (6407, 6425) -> -0.2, 5.05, 4.98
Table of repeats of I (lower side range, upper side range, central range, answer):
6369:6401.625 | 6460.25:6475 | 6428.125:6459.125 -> -0.2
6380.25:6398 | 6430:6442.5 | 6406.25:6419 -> 0.3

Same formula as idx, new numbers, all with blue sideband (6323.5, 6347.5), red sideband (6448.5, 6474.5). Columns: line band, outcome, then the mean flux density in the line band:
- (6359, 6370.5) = 0.1 Ang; 4.95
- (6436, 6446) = -0.1 Ang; 5.11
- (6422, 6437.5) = 0.0 Ang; 5.04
